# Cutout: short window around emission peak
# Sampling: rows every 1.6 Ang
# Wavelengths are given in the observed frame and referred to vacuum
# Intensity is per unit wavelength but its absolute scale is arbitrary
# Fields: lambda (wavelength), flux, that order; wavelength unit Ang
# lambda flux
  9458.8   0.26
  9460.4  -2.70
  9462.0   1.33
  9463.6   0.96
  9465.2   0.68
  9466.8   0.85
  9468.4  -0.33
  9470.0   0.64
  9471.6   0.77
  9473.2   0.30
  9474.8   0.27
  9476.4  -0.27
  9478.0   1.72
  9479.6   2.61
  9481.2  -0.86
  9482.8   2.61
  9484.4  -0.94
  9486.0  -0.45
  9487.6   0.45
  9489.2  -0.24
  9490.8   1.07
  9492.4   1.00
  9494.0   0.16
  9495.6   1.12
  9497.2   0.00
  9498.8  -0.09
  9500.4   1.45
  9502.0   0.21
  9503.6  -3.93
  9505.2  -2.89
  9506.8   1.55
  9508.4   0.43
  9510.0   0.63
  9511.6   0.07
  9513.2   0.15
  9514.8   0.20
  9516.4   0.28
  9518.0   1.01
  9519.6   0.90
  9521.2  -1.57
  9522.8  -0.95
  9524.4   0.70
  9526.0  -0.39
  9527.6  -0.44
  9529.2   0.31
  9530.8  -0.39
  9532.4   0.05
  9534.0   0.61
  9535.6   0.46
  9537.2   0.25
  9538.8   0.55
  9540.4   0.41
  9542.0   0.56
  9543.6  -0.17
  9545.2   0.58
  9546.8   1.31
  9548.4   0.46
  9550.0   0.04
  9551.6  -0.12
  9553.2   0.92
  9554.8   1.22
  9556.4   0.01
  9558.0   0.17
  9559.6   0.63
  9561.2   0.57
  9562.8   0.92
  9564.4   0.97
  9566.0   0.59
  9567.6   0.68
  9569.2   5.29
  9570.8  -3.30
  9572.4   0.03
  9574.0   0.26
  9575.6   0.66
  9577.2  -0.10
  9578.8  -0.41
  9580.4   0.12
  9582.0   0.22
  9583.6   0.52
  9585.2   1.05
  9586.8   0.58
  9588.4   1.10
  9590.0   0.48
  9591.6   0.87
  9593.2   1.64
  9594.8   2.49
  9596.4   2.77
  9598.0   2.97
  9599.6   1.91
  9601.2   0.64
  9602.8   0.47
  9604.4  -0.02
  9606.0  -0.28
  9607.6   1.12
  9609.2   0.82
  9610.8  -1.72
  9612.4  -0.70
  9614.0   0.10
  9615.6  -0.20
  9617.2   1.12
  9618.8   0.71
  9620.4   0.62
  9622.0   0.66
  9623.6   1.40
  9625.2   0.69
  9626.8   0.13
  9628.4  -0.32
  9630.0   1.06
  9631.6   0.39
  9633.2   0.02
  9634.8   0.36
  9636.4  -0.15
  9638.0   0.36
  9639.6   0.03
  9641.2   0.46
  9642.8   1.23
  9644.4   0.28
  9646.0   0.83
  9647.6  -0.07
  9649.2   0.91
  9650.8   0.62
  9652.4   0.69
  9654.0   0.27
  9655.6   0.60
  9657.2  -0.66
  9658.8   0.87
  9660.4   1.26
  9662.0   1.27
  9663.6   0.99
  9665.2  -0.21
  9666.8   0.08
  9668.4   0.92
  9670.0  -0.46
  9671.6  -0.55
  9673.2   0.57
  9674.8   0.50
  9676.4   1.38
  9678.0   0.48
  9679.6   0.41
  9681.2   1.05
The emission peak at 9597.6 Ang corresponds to H-beta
